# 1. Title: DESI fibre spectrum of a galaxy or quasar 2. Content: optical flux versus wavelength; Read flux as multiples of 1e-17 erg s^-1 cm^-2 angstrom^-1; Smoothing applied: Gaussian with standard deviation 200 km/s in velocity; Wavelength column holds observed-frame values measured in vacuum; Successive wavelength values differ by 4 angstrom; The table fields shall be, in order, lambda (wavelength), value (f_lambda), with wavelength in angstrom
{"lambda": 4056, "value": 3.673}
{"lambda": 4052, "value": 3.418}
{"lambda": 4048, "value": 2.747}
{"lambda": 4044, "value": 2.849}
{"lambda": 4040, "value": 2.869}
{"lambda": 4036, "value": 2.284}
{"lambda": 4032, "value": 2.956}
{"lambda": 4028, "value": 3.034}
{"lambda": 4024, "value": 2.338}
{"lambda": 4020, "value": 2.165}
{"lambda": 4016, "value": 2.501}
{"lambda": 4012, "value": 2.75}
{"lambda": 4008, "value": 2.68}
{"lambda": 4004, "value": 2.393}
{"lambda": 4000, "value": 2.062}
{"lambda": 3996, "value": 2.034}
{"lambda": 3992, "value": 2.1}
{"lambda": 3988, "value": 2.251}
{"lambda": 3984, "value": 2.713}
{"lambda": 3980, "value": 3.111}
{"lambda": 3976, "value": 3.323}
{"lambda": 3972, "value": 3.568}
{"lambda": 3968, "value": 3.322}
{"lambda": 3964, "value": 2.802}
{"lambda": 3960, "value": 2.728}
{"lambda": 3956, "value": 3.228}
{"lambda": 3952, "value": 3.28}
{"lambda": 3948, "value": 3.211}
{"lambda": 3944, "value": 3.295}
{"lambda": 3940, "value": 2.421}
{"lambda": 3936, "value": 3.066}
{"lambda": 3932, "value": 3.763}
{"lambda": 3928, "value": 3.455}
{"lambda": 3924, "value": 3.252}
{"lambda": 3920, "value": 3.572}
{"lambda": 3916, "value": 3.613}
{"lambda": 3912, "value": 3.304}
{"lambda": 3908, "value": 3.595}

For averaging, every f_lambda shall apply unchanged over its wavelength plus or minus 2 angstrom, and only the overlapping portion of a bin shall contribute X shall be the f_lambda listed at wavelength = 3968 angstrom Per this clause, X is 3.322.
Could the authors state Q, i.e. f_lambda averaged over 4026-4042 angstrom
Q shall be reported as 2.79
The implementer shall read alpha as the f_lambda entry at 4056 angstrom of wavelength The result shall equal 3.673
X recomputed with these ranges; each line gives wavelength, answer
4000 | 2.062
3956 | 3.228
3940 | 2.421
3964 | 2.802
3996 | 2.034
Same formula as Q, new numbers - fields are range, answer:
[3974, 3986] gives 3.05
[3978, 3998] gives 2.44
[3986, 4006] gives 2.17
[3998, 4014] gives 2.47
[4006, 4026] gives 2.49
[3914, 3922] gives 3.59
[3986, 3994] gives 2.18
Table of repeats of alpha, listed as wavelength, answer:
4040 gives 2.869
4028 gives 3.034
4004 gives 2.393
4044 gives 2.849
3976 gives 3.323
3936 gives 3.066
